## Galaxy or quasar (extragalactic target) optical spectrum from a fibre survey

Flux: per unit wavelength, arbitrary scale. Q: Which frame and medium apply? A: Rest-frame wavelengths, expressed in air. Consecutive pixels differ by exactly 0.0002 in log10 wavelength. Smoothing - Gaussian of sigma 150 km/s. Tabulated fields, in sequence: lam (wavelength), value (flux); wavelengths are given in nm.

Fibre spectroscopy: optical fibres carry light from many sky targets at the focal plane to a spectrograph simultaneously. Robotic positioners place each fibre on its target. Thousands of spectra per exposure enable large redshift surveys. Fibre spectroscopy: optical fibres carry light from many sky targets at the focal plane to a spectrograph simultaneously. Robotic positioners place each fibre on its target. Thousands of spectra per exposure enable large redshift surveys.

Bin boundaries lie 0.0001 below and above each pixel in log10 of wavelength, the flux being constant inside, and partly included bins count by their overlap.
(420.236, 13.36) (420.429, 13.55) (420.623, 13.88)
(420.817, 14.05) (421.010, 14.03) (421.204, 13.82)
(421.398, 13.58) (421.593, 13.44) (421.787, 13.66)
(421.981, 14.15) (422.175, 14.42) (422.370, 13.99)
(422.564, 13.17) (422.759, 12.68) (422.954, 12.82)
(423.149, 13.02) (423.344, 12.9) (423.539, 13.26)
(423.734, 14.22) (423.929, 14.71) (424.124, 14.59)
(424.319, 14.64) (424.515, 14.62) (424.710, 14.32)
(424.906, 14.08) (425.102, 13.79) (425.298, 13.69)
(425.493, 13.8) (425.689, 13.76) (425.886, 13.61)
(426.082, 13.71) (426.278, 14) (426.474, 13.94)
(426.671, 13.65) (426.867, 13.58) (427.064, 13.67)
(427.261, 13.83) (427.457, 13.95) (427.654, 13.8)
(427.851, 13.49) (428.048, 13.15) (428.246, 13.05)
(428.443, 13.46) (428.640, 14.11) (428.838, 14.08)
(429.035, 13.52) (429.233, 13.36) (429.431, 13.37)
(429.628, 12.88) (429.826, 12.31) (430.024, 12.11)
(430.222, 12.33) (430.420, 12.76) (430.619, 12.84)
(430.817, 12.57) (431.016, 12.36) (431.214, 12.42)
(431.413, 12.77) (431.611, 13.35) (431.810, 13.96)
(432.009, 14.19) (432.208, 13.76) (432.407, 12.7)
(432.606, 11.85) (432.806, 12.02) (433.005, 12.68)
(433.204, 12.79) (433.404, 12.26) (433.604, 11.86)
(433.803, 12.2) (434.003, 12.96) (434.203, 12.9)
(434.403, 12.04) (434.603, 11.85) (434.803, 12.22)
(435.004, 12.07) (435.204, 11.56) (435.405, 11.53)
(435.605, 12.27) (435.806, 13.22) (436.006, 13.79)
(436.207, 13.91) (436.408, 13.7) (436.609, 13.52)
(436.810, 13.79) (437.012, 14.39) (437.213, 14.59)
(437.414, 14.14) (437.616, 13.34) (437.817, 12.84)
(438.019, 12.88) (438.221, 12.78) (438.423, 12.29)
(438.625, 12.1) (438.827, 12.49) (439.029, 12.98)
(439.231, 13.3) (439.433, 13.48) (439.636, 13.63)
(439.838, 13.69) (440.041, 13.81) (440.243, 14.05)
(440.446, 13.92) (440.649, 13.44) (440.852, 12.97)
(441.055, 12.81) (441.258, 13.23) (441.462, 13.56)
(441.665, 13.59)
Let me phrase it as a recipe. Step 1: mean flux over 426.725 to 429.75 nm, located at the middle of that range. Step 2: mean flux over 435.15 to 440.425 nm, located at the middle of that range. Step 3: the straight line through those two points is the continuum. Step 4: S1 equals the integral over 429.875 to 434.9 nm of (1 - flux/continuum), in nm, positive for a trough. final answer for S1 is 0.30 nm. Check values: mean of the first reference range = 13.5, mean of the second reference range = 13.3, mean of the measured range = 12.6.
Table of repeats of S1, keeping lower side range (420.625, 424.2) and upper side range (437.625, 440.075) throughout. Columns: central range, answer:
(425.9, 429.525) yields -0.05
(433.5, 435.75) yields 0.18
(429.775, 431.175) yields 0.09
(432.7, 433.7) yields 0.07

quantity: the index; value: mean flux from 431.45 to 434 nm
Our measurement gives 12.8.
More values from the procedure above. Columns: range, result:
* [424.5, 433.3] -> 13.3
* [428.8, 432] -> 13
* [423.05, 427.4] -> 13.9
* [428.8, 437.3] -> 12.9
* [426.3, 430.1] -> 13.5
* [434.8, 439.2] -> 13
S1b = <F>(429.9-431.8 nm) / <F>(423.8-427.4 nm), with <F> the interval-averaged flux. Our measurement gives 0.90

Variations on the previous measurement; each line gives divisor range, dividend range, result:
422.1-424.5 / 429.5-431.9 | 0.93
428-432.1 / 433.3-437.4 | 0.98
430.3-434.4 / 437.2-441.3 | 1.04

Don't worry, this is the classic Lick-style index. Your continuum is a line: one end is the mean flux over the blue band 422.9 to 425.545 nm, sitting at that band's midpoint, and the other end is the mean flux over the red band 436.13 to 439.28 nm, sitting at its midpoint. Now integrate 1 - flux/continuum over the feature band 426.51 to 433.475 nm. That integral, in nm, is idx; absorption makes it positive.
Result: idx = 0.27 nm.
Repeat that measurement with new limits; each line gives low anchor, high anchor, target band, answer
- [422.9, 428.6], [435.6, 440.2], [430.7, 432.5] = 0.06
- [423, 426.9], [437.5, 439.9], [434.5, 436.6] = 0.08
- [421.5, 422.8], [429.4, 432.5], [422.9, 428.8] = -0.19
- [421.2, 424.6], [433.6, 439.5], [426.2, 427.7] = -0.03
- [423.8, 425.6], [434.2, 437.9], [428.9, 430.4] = 0.09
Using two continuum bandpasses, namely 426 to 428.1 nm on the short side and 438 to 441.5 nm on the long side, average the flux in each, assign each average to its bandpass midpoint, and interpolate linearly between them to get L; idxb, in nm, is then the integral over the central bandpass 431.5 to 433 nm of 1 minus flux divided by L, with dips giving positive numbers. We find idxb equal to 0.05 nm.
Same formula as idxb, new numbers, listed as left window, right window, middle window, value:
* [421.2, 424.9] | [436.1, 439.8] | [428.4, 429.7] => 0.01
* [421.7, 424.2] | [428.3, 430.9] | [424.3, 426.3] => -0.08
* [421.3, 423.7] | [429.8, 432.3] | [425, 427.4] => -0.10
